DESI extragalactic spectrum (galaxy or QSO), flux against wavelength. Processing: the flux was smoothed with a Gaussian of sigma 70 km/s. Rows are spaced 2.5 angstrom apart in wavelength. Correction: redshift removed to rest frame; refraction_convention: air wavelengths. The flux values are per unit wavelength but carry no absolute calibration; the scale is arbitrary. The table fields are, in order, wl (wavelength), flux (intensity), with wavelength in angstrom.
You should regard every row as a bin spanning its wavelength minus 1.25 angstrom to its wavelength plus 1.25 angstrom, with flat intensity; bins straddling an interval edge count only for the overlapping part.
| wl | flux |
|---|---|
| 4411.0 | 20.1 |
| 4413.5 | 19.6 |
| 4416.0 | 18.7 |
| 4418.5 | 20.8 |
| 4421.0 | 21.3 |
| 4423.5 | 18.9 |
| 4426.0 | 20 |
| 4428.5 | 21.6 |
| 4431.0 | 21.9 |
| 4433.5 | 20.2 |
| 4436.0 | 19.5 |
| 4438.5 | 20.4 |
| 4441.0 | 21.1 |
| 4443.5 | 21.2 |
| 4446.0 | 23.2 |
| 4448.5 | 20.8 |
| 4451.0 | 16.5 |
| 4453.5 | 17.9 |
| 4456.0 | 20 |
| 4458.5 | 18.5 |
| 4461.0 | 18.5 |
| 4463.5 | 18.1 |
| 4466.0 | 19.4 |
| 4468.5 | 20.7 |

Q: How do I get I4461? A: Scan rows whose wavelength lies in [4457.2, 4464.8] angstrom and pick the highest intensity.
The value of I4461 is 18.5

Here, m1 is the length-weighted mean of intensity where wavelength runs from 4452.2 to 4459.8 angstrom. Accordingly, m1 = 18.8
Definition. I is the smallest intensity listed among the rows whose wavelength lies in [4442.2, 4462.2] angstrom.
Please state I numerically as 16.5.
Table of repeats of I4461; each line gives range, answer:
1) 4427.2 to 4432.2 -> 21.9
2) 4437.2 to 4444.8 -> 21.2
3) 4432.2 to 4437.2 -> 20.2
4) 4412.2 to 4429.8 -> 21.6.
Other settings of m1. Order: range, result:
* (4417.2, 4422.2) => 21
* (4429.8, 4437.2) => 20.5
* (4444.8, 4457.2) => 19.7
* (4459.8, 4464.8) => 18.3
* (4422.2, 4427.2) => 19.5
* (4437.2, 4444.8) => 20.9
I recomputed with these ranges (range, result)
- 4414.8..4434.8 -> 18.7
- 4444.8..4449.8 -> 20.8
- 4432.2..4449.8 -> 19.5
